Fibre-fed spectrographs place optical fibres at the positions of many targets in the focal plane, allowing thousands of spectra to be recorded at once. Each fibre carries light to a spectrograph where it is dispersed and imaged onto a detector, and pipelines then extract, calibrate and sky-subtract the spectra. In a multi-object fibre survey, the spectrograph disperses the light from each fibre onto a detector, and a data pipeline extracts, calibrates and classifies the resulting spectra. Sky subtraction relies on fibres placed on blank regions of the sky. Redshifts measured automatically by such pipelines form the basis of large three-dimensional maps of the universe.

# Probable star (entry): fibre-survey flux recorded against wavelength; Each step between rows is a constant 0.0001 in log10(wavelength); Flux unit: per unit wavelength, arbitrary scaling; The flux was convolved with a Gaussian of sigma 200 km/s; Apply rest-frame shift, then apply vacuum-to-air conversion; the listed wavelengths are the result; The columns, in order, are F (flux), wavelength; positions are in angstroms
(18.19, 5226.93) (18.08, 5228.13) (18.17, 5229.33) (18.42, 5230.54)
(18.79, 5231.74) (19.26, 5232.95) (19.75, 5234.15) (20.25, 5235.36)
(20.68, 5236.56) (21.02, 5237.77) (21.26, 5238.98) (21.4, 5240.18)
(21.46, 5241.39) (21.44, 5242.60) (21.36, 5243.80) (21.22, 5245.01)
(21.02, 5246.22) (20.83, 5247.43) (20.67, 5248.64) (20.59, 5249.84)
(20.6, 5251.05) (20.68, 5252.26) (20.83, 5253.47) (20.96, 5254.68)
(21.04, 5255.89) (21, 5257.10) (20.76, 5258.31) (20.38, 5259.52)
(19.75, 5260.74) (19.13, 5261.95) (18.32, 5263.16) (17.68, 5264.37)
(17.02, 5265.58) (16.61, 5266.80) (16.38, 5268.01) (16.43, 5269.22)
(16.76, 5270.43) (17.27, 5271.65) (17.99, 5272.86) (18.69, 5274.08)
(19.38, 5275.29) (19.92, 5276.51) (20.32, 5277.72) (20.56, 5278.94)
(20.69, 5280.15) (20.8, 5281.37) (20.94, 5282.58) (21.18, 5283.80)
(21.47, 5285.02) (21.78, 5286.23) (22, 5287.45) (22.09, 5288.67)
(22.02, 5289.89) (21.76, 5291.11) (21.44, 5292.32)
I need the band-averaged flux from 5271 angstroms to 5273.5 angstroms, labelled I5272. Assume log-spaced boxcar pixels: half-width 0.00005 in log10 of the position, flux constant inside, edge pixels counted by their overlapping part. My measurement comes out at 17.6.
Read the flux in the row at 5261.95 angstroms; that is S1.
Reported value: 19.13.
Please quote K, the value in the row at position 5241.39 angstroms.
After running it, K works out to 21.46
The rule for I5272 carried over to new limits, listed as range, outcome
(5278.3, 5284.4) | 20.8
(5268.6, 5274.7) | 17.4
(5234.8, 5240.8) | 20.9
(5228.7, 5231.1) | 18.3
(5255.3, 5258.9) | 20.9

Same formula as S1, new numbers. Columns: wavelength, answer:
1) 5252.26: 20.68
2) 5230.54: 18.42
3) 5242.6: 21.44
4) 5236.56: 20.68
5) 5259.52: 20.38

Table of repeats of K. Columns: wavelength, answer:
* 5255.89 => 21.04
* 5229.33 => 18.17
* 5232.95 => 19.26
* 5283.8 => 21.18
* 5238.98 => 21.26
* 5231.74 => 18.79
